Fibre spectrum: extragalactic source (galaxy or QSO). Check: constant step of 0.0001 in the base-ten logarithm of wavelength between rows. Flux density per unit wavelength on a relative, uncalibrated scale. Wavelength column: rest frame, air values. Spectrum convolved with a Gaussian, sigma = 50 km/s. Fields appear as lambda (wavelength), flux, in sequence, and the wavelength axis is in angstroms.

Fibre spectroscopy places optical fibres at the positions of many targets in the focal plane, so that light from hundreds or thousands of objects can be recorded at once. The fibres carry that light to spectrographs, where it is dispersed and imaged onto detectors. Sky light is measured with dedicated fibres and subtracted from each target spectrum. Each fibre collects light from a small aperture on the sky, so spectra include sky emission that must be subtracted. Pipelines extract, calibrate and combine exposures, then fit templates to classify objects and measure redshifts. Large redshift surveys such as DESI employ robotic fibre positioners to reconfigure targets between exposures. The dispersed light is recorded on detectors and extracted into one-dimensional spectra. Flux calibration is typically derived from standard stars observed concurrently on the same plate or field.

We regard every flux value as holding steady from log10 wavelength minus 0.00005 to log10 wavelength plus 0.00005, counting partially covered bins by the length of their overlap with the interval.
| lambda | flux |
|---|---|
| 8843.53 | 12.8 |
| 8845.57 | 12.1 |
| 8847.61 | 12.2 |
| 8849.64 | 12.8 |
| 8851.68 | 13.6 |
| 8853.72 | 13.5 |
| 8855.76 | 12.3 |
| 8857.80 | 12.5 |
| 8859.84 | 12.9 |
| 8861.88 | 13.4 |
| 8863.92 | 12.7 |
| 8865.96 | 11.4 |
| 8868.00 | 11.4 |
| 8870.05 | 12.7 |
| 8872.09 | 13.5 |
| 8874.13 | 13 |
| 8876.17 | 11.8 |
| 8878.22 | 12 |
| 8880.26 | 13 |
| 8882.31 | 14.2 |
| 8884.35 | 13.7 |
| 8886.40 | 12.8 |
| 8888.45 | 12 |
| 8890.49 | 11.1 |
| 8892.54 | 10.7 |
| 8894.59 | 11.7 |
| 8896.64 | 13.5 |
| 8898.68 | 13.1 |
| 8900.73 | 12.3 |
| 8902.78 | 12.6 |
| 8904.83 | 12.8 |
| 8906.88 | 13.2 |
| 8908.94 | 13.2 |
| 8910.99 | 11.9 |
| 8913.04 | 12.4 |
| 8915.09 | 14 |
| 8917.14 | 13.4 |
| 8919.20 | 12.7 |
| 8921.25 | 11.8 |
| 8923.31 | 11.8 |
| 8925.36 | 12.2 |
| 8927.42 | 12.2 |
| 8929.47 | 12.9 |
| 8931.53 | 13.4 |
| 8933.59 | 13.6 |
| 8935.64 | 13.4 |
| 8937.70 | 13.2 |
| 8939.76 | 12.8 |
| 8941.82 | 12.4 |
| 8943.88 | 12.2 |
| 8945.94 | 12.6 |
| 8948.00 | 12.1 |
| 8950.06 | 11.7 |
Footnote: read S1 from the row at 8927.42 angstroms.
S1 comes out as 12.2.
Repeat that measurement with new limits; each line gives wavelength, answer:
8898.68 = 13.1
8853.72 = 13.5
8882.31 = 14.2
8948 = 12.1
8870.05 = 12.7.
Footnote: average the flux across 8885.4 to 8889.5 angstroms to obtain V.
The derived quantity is 12.4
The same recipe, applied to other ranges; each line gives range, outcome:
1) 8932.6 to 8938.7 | 13.4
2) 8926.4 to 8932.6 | 12.8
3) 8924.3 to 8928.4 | 12.2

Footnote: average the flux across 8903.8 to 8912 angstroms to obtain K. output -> 12.8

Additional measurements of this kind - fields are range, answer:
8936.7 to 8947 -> 12.6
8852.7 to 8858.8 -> 12.8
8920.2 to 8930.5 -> 12.2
